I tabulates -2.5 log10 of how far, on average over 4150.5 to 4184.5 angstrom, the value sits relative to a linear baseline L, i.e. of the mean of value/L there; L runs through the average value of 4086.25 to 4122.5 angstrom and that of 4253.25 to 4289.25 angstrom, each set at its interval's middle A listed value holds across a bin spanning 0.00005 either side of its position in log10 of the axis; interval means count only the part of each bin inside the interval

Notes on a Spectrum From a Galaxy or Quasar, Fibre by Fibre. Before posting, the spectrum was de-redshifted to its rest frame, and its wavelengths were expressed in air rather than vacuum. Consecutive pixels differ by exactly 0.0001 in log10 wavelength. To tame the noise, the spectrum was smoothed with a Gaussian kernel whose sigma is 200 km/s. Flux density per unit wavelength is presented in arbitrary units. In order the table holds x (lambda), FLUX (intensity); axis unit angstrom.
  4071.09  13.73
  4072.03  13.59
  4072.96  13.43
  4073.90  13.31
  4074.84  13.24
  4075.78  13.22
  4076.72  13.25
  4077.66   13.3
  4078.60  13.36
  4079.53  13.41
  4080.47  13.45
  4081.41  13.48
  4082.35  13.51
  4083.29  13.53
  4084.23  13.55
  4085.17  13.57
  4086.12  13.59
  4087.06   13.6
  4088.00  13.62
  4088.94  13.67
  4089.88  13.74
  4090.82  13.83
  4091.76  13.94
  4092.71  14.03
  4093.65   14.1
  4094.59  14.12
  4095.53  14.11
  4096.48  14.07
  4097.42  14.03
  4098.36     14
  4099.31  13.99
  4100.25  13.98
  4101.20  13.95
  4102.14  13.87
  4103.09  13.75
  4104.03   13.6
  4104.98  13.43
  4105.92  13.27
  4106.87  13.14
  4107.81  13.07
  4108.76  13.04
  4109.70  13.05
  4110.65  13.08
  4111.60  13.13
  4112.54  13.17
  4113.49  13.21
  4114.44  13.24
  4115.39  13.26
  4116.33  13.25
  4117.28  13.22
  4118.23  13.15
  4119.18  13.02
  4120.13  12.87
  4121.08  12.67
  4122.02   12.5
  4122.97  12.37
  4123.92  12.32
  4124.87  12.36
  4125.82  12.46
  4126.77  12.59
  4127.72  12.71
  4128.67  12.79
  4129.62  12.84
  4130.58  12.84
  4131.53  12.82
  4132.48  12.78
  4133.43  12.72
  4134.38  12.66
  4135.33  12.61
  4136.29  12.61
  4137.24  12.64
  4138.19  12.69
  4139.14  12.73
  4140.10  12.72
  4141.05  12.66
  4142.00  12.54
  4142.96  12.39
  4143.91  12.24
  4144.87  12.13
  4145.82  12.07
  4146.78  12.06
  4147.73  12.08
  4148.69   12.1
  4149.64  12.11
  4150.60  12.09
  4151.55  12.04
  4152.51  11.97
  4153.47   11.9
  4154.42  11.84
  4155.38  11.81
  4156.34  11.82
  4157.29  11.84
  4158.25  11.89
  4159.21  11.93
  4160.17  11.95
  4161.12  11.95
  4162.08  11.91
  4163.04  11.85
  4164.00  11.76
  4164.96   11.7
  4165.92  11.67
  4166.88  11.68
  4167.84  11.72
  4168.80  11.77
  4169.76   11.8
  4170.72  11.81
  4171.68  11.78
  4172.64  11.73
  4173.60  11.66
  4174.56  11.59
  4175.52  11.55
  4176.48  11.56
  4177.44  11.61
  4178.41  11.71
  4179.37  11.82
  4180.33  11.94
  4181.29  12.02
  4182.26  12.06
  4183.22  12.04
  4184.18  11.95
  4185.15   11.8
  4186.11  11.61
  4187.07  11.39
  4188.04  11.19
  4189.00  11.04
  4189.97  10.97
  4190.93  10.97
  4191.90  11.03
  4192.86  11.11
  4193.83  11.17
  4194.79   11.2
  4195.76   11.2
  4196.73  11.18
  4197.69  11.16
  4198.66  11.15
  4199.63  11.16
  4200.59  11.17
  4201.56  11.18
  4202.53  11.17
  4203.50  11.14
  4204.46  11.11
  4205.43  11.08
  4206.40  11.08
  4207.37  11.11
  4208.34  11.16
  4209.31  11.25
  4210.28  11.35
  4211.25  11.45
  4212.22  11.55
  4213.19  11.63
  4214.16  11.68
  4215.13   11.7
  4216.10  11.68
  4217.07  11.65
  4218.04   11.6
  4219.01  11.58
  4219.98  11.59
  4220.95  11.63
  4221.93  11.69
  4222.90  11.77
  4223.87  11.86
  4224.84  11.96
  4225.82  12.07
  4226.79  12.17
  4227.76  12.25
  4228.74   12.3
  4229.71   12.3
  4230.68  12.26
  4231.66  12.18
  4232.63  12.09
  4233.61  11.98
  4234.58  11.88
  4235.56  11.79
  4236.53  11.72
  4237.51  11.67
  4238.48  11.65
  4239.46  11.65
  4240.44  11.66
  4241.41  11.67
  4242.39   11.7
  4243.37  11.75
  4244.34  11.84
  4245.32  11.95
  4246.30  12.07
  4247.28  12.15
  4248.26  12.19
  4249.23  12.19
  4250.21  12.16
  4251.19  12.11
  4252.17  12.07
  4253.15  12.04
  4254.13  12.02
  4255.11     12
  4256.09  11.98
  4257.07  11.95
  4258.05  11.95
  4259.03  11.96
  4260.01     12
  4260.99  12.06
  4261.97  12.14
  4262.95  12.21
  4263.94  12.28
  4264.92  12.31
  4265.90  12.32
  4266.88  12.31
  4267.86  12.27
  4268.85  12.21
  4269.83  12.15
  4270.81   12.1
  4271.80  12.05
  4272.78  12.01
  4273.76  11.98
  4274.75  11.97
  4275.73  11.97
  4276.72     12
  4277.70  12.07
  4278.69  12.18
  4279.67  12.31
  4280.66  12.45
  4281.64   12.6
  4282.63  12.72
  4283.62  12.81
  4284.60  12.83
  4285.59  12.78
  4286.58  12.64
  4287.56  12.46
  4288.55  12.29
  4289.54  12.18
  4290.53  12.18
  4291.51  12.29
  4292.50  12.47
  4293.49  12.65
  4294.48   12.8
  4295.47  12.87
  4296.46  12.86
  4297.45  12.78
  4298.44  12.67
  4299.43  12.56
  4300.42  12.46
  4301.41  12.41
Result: 0.10 mag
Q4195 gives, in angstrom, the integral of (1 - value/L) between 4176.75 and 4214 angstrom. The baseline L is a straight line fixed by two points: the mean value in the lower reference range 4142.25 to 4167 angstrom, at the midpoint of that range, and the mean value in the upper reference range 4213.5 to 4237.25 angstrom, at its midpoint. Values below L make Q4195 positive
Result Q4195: 1.7 angstrom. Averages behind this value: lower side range 12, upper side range 11.9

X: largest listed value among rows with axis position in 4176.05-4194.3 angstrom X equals 12.06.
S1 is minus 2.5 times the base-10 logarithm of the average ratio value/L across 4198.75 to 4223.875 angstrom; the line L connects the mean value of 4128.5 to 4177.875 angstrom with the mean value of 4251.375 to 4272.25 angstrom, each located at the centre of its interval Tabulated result 0.06 mag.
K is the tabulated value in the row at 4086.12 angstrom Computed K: 13.59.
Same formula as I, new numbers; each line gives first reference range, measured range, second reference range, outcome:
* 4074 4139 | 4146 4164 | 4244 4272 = 0.083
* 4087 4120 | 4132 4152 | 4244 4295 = 0.070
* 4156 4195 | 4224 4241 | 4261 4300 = 0.006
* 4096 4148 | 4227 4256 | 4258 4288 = 0.039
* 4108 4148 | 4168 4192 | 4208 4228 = 0.045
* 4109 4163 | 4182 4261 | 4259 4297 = 0.066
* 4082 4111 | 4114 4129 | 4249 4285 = 0.054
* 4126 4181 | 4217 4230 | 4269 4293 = 0.030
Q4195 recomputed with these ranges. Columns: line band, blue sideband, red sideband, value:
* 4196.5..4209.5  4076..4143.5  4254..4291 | 1.5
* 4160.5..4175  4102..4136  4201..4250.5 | 0.7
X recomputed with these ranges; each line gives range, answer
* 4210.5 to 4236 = 12.3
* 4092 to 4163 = 14.12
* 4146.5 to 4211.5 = 12.11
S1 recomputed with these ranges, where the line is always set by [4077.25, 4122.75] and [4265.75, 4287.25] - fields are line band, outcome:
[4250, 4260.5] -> 0.04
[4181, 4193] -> 0.13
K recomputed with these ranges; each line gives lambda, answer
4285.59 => 12.78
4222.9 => 11.77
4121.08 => 12.67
